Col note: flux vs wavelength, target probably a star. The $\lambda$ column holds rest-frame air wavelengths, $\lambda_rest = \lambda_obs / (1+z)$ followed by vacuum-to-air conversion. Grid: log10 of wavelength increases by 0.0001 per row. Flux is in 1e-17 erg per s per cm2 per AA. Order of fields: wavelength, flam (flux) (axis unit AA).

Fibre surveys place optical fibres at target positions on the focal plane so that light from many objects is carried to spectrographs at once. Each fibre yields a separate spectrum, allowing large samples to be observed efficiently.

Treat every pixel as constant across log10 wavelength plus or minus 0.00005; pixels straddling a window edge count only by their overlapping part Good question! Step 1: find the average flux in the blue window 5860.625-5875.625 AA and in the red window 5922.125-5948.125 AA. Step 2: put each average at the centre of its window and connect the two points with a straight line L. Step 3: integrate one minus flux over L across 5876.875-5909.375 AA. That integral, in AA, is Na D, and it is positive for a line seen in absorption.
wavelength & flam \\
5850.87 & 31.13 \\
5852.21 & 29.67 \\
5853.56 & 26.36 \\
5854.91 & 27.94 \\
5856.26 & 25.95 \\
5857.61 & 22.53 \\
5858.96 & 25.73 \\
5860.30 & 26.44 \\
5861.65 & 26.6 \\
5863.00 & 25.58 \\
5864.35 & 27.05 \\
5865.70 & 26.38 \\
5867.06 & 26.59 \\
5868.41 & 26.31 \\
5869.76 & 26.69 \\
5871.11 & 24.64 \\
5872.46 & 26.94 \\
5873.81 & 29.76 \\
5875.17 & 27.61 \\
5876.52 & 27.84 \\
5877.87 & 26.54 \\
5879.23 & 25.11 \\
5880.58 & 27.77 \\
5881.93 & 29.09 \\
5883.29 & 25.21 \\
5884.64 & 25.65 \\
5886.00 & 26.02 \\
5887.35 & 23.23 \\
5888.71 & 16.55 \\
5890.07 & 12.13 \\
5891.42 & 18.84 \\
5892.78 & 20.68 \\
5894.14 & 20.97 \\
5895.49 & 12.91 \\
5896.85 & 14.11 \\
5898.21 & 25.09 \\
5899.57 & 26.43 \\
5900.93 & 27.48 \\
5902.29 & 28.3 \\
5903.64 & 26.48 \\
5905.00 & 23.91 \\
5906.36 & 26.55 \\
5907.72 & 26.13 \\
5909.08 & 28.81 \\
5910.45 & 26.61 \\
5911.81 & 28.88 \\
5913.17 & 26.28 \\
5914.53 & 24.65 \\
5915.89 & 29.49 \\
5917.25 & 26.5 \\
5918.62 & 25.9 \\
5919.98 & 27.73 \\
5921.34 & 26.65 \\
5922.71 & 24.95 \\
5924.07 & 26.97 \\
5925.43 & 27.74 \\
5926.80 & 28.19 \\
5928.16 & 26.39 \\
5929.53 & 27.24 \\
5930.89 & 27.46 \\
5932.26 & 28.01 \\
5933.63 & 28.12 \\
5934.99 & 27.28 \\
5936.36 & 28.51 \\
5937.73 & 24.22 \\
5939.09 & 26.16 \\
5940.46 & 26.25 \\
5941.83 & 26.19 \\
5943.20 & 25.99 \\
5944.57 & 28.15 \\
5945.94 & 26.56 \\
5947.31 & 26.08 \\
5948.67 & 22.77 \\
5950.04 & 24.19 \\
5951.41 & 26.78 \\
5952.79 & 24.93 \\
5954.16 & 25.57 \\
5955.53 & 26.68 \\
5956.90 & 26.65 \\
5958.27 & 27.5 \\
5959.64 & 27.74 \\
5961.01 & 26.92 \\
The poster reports 4.0 AA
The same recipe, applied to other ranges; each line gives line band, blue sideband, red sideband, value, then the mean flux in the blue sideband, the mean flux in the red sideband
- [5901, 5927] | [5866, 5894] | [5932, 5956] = -1.45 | 24.6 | 26.2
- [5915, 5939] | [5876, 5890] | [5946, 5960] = -1.55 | 24.7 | 25.9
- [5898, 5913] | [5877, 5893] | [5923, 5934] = -0.98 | 23.2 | 27.4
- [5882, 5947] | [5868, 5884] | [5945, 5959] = 2.87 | 27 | 25.8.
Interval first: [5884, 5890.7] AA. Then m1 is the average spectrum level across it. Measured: 20.7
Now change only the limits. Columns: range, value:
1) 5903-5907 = 25.6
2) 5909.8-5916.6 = 27.2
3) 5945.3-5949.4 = 25.2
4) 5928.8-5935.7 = 27.6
